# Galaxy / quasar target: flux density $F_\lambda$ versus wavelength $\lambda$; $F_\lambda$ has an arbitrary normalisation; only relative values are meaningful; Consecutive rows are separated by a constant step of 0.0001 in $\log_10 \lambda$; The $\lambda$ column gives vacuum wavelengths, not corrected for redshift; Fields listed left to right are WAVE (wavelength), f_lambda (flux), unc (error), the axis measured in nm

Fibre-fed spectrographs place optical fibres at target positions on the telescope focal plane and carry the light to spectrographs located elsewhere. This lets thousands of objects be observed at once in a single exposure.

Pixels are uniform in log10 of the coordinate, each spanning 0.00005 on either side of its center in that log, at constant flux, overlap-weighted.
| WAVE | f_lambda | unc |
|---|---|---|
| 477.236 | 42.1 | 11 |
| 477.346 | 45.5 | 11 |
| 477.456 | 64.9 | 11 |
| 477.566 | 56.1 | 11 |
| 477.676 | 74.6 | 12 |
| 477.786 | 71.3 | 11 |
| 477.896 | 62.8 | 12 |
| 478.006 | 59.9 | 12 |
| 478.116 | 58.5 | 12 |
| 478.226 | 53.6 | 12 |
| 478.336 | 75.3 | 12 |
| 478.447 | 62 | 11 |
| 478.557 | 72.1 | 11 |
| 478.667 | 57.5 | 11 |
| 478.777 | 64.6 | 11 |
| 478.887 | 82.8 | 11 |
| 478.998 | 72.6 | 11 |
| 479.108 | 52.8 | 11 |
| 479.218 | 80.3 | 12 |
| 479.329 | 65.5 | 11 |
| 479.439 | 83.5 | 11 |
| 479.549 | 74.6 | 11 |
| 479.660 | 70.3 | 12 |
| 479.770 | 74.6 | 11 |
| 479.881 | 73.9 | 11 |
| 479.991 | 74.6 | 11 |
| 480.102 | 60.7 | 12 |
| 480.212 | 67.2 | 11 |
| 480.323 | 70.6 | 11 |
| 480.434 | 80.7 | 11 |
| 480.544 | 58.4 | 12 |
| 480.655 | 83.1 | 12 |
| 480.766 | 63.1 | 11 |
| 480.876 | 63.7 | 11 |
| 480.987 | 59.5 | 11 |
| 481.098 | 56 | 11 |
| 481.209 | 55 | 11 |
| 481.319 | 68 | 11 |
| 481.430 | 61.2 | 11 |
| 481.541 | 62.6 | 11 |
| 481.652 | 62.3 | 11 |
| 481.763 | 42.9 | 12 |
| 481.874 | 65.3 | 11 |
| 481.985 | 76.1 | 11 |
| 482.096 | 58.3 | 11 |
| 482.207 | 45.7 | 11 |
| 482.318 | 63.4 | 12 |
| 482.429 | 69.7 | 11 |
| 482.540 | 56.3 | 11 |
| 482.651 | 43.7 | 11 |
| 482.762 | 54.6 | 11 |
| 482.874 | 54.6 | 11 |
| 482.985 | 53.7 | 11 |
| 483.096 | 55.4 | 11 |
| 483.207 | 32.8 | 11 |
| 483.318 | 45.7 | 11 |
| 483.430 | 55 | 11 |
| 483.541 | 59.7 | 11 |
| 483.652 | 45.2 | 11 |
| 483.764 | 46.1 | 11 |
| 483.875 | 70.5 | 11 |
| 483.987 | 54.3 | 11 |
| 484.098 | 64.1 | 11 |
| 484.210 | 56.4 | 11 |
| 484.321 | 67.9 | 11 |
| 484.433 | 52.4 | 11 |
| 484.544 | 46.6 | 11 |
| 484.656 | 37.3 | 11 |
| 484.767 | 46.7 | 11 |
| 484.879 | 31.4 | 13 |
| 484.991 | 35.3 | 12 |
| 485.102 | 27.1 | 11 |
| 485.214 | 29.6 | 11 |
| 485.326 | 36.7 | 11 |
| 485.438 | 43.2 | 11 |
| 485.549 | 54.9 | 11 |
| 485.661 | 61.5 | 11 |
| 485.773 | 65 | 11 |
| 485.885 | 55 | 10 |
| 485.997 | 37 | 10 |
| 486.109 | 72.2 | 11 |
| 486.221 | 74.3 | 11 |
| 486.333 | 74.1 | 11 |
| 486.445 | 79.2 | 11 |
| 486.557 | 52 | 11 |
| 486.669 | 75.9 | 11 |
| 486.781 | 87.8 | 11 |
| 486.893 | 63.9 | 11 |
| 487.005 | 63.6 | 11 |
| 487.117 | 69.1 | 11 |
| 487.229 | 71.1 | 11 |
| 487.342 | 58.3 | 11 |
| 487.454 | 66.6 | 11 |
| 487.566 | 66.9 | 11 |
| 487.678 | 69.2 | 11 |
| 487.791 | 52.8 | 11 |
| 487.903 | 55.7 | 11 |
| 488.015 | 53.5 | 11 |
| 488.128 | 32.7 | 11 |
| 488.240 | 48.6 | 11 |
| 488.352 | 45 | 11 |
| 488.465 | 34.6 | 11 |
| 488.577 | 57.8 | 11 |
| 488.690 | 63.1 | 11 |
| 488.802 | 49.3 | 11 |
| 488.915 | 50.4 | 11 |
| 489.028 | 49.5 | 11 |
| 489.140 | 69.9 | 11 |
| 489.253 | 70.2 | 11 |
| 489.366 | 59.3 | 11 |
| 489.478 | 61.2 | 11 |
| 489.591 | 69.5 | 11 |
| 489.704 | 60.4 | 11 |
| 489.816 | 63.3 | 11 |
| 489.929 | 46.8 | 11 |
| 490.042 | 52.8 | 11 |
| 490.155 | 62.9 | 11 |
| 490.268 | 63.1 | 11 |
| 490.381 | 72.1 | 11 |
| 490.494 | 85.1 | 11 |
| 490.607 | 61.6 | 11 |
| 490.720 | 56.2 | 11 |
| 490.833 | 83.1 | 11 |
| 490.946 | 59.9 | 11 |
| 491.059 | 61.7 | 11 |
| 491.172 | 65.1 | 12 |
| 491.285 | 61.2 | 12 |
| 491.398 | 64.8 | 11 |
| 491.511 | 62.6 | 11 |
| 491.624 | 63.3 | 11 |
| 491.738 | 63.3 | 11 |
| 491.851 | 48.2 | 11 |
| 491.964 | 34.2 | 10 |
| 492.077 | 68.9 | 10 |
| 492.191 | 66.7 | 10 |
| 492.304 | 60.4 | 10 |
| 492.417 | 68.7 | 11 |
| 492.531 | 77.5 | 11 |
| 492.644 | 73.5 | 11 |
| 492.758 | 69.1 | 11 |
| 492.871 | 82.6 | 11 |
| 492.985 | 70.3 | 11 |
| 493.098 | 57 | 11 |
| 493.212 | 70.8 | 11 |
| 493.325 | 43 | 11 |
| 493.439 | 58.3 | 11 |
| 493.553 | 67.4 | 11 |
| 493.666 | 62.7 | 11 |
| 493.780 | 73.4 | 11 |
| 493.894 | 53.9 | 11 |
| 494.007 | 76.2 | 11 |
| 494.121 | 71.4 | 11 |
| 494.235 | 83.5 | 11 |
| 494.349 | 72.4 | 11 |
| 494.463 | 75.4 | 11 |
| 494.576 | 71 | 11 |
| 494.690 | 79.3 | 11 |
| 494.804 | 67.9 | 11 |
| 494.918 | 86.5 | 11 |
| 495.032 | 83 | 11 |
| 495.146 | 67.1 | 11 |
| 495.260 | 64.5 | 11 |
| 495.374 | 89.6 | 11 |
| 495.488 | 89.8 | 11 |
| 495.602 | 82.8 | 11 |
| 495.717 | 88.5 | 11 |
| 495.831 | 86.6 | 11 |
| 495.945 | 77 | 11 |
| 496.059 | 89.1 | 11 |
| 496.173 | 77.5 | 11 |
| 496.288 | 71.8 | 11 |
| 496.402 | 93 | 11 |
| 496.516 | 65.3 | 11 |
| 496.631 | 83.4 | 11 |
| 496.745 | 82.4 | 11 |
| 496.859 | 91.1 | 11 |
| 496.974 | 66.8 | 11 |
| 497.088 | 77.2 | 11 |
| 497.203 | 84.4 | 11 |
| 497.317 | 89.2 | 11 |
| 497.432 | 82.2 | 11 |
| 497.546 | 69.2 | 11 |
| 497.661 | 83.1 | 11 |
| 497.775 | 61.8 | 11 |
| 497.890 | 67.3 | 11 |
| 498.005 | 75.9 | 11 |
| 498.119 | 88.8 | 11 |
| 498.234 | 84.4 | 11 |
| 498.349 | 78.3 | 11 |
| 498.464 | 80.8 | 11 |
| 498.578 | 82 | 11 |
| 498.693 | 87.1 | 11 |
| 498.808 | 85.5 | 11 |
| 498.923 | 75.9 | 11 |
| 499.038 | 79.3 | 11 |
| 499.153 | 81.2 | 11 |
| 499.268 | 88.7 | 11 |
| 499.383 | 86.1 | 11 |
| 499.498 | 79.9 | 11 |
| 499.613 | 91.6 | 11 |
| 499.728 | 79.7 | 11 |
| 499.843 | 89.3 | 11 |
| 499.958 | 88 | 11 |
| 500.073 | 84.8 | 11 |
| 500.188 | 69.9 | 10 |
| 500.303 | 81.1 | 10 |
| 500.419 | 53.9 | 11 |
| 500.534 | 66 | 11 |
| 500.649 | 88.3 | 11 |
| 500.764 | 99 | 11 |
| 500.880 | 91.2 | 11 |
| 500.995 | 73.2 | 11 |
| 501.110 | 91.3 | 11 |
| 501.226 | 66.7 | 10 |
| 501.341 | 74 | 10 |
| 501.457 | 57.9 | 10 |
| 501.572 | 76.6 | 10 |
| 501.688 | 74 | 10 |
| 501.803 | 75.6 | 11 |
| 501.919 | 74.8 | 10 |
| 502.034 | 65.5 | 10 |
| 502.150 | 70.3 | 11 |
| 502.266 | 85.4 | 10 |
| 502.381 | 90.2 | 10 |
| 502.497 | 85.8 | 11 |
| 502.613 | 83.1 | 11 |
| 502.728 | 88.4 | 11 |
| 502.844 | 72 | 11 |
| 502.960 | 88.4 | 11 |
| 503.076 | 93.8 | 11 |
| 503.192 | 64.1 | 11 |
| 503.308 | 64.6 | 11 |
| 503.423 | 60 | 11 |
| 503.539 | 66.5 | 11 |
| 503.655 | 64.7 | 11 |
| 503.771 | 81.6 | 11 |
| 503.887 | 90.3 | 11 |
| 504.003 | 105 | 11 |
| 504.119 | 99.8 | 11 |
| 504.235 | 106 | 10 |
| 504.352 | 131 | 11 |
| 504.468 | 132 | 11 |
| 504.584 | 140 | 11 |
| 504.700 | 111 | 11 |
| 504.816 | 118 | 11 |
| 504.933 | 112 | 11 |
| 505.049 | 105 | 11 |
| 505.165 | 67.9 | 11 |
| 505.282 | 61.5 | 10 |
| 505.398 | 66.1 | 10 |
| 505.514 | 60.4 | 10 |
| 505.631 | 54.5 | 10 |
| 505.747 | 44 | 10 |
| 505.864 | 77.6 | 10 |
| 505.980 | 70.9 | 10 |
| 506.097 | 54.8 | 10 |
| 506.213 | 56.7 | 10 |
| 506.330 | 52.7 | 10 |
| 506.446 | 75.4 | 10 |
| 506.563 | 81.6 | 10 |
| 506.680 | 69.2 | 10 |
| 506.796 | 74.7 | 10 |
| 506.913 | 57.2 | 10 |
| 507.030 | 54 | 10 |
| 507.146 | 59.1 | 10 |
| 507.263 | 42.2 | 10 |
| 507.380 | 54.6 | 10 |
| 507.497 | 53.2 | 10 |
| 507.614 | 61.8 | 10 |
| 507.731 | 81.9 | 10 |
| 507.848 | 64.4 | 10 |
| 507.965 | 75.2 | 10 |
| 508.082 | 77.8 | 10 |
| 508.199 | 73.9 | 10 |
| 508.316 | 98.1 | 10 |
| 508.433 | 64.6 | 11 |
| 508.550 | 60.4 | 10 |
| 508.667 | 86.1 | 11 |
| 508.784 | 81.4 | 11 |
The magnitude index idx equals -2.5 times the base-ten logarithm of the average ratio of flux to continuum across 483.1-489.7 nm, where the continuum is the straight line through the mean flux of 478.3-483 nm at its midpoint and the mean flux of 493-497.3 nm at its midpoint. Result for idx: 0.24 mag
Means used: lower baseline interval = 65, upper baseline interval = 75.3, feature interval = 55.6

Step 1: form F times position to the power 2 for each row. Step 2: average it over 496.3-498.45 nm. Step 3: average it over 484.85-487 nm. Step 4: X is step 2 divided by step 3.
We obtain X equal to 1.47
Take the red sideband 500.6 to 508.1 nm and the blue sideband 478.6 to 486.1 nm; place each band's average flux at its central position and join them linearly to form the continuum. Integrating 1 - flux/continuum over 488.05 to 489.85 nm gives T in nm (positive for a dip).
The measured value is 0.25 nm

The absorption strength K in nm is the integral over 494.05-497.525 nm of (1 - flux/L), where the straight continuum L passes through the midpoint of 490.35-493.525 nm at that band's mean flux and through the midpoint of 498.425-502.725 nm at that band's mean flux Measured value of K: -0.39 nm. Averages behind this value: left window 64.6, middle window 79.5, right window 79.9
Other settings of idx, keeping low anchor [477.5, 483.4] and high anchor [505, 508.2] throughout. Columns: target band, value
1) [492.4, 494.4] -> -0.068 mag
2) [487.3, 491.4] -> 0.078 mag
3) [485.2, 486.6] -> 0.115 mag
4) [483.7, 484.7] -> 0.155 mag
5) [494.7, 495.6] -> -0.219 mag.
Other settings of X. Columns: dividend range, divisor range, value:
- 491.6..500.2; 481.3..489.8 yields 1.40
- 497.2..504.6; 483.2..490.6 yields 1.53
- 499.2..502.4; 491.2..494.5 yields 1.24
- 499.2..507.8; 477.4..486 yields 1.45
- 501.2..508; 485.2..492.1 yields 1.37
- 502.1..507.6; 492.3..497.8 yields 1.09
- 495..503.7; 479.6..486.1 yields 1.50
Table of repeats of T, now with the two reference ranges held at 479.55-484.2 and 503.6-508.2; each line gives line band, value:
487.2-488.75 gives 0.234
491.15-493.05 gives 0.093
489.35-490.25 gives 0.090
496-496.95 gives -0.134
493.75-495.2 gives -0.088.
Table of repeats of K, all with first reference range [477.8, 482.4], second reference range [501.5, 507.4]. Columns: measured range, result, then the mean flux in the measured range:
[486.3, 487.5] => 0.00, 69.2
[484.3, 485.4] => 0.45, 40.3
